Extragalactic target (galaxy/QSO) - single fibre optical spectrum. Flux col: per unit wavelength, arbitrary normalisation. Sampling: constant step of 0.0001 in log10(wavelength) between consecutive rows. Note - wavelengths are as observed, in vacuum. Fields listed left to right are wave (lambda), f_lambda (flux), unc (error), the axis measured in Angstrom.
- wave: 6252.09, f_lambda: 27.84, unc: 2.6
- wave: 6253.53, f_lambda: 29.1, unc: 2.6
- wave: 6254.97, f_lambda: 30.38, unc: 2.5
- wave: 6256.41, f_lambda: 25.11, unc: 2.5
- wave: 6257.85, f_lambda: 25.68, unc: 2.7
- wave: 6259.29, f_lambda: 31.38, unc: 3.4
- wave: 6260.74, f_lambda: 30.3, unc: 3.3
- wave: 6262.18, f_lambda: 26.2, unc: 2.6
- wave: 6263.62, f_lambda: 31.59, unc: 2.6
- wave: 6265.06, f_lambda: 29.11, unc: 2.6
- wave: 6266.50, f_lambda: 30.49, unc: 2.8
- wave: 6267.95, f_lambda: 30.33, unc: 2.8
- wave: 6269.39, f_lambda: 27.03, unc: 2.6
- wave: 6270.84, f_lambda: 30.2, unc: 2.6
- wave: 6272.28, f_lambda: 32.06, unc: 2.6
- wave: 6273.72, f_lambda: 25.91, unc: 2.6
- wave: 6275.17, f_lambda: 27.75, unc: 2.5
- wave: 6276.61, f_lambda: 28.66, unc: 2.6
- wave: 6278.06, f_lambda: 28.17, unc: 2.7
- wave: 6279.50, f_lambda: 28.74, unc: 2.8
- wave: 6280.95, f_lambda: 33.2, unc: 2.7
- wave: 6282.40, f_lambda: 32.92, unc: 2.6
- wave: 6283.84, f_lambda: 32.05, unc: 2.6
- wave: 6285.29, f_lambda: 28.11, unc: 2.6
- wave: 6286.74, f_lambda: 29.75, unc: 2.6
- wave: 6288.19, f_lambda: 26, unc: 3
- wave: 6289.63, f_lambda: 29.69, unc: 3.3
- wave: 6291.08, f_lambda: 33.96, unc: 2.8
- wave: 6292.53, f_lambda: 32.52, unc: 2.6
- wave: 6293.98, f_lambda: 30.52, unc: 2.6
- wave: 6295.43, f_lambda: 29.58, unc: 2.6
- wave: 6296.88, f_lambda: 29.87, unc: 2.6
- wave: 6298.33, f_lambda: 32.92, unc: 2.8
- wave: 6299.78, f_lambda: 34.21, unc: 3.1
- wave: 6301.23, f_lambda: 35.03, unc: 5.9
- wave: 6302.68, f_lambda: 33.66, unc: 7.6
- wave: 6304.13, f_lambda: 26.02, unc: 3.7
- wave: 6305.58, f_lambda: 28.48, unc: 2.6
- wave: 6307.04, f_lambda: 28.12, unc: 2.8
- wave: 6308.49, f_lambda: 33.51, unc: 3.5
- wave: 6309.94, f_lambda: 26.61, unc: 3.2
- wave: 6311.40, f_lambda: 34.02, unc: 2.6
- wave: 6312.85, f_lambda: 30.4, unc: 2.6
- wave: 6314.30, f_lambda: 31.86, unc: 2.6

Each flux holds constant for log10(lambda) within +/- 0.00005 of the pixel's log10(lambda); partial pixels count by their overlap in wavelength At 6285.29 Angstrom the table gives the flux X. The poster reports 28.11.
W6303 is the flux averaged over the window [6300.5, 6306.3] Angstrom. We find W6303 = 30.8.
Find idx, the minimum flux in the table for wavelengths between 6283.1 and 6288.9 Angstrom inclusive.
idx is 26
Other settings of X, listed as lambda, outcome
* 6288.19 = 26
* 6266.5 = 30.49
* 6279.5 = 28.74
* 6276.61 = 28.66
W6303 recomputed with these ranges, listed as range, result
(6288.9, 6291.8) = 31.9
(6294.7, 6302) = 32.3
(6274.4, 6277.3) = 28.2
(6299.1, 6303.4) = 34.3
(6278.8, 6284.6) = 31.7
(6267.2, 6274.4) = 29.1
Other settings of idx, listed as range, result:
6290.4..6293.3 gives 32.52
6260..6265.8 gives 26.2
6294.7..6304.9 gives 26.02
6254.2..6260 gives 25.11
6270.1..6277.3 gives 25.91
